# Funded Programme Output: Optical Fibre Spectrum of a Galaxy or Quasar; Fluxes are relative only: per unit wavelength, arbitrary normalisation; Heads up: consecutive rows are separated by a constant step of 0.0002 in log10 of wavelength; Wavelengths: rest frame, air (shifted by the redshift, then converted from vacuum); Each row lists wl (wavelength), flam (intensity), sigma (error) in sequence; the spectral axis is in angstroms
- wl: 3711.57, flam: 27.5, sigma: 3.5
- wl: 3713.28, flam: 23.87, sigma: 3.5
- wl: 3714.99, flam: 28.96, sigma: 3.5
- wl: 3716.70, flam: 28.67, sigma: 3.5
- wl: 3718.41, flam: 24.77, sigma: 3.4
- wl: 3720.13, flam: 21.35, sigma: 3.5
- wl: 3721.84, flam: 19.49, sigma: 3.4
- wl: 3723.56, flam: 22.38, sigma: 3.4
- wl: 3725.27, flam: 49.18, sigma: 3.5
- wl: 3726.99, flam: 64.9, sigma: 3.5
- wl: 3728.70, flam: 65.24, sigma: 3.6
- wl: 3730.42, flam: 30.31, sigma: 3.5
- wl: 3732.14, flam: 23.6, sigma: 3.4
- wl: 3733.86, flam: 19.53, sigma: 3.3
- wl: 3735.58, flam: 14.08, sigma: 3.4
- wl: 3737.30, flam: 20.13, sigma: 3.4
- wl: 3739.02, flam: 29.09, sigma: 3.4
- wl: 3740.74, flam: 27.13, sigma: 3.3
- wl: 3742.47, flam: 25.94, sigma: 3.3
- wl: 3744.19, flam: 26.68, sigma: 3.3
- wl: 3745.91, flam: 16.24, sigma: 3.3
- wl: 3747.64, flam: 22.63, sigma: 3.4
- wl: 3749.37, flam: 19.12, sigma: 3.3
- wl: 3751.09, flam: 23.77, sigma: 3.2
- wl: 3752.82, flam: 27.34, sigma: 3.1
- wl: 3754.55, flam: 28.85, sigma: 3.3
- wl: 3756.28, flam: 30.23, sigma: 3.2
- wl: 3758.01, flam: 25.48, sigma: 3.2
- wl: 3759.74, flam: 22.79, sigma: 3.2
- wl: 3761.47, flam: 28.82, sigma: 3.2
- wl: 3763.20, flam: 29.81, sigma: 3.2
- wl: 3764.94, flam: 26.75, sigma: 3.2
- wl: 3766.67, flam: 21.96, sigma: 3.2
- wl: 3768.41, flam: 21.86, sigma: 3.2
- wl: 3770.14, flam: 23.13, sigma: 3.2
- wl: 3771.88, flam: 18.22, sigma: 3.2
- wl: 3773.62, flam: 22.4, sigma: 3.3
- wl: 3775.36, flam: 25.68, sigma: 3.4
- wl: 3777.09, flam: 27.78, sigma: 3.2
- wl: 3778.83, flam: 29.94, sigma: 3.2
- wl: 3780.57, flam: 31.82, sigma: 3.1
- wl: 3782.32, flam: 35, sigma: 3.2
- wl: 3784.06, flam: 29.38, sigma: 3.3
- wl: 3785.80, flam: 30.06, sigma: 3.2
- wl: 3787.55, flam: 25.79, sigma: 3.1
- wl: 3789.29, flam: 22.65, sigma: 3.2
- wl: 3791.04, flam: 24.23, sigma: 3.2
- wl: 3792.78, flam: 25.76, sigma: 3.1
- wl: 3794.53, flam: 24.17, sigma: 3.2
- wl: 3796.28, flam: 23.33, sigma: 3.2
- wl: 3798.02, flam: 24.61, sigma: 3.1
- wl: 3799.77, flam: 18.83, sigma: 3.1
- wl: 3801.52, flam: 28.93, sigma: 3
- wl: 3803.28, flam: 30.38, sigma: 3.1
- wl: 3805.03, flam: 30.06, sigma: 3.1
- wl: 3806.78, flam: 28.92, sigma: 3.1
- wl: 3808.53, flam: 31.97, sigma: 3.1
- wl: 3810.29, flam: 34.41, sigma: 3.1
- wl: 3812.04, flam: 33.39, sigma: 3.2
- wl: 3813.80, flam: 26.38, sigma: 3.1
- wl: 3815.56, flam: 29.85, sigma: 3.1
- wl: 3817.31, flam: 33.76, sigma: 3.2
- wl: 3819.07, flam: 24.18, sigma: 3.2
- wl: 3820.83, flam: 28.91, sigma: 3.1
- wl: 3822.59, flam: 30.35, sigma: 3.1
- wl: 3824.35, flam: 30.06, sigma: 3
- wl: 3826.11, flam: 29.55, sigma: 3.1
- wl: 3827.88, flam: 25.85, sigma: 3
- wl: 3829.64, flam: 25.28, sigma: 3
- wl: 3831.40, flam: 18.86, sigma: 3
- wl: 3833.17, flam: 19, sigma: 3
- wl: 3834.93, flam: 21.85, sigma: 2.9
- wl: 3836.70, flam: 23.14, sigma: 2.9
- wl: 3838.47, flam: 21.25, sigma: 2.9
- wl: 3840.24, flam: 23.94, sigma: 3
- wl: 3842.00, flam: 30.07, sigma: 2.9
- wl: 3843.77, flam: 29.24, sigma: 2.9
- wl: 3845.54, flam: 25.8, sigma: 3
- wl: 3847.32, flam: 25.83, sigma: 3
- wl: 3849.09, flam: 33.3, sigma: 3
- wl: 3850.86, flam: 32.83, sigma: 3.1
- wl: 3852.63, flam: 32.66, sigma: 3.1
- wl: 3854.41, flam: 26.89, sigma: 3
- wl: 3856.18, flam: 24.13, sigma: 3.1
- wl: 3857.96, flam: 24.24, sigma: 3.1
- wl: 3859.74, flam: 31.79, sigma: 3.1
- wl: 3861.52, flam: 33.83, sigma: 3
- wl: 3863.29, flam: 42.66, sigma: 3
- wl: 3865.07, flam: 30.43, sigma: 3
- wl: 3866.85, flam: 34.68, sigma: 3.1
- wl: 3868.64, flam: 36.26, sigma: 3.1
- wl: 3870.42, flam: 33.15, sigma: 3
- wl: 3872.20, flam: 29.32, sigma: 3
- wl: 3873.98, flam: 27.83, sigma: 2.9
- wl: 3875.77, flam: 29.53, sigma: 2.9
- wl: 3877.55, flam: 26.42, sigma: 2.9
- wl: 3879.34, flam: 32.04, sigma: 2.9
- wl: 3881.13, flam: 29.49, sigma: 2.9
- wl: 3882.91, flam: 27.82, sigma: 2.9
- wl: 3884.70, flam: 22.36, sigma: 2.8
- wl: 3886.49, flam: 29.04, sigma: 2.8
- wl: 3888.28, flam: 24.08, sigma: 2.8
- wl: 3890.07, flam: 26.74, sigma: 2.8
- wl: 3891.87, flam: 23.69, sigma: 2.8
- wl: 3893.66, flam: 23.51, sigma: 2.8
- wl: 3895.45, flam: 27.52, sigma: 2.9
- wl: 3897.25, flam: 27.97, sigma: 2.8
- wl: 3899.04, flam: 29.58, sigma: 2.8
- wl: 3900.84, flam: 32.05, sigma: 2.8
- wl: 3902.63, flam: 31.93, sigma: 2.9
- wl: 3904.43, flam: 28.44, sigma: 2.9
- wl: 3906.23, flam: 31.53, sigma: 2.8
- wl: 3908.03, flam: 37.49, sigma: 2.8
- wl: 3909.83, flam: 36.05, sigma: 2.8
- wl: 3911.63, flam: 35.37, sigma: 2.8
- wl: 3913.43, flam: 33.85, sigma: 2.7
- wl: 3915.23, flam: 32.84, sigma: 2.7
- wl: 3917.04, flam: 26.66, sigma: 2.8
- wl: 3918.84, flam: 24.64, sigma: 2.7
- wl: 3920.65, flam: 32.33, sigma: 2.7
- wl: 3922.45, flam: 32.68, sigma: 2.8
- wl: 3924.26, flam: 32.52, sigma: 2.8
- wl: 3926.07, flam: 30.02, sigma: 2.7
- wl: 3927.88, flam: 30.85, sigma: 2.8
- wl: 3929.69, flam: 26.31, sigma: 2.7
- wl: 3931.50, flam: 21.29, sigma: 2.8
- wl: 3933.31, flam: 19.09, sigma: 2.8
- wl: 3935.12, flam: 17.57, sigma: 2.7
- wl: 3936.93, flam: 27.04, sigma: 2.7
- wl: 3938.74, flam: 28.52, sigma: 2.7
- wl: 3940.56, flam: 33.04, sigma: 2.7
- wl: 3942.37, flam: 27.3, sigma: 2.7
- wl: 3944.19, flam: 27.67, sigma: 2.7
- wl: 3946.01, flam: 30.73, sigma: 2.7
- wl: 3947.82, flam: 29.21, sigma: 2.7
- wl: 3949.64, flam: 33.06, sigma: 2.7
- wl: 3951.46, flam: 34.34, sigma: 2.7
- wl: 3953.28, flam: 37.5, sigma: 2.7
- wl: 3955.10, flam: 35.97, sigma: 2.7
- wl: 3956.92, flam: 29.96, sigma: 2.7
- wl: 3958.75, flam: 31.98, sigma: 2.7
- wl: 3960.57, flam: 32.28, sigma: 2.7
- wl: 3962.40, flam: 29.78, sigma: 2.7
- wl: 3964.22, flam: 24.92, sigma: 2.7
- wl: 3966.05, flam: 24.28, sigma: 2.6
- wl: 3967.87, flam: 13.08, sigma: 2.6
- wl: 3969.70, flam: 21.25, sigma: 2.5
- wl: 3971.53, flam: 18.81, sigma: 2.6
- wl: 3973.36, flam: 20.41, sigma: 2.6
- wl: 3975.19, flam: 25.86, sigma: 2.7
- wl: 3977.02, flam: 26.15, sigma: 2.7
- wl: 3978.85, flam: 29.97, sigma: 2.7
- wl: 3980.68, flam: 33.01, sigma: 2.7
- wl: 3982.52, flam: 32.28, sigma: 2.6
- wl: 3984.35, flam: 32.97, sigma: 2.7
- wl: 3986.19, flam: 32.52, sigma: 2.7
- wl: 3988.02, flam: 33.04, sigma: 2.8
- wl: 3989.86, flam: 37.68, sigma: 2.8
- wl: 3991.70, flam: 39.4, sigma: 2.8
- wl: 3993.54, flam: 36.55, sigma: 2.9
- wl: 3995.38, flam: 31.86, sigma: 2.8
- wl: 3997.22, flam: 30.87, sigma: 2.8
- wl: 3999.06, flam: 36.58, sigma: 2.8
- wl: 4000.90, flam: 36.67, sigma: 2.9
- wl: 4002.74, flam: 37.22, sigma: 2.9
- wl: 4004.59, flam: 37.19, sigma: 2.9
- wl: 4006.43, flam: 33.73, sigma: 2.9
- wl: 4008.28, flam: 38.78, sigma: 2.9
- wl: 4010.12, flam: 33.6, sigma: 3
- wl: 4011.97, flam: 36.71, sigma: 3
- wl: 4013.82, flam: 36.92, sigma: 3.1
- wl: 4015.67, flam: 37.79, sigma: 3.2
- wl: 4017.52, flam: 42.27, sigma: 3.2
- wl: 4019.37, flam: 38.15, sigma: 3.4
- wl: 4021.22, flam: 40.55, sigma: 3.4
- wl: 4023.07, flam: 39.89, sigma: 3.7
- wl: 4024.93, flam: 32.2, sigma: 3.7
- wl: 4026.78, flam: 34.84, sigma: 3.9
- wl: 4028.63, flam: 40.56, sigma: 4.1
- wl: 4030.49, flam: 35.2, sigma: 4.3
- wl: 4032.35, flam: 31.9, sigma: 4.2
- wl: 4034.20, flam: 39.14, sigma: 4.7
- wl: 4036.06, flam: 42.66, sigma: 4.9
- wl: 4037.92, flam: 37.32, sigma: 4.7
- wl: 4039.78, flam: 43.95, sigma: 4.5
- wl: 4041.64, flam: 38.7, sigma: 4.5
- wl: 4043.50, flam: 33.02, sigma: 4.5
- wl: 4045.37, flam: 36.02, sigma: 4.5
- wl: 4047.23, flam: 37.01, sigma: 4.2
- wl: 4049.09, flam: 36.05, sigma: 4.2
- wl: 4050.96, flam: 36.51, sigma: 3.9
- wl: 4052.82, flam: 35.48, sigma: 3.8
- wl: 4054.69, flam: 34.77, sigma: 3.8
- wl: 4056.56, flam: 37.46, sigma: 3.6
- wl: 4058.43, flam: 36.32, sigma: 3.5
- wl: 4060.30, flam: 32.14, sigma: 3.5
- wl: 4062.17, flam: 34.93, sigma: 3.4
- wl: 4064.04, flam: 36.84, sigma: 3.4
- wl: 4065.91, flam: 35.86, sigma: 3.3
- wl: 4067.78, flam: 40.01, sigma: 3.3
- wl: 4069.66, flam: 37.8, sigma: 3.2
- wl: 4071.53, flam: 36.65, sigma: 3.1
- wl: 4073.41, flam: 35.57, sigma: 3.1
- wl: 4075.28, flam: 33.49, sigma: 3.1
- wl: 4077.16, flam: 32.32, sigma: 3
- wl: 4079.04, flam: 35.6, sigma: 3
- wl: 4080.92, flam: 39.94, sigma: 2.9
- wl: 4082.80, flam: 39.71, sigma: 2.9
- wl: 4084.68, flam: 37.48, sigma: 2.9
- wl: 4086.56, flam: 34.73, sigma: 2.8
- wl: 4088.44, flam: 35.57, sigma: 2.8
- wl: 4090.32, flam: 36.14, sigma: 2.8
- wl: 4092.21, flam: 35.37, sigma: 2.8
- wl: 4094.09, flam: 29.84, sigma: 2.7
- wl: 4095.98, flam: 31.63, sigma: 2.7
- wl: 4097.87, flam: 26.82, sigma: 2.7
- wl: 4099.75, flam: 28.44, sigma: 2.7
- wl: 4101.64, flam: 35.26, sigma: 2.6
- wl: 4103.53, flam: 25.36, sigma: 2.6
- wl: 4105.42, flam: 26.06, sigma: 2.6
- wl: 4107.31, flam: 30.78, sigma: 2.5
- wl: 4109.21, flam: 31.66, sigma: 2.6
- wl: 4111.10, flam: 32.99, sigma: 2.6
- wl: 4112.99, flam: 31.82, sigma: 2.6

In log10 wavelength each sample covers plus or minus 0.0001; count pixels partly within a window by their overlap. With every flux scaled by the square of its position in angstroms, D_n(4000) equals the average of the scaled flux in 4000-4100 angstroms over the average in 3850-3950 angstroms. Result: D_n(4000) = 1.3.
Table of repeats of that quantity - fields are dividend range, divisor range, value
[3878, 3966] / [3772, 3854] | 1.14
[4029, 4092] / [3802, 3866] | 1.44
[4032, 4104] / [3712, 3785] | 1.52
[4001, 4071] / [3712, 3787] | 1.56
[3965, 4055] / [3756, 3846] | 1.43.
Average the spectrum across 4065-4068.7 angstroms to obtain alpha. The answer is 38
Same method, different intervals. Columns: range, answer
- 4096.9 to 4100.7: 27.7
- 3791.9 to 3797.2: 24.5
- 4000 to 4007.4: 36.2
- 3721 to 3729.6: 44.2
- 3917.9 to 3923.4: 29.9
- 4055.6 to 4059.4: 36.8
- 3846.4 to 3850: 29.5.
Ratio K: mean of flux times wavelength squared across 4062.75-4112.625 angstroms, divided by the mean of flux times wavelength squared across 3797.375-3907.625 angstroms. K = 1.34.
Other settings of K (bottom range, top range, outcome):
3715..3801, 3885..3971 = 1.17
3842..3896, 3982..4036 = 1.33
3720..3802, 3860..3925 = 1.21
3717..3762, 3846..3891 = 1.14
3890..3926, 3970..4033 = 1.17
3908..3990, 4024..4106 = 1.29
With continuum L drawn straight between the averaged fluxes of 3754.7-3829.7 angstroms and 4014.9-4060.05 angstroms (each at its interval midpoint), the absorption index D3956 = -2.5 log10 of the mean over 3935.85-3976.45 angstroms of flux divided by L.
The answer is 0.21 mag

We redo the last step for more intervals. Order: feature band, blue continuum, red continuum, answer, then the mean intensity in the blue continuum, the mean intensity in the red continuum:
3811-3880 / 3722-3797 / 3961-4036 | 0.028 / 27.4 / 33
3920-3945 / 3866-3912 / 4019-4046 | 0.165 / 29.7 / 37.6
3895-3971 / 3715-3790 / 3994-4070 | 0.144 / 27.5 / 36.7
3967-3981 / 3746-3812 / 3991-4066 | 0.429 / 26.4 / 36.7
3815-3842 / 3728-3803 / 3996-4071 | 0.107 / 26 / 36.8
